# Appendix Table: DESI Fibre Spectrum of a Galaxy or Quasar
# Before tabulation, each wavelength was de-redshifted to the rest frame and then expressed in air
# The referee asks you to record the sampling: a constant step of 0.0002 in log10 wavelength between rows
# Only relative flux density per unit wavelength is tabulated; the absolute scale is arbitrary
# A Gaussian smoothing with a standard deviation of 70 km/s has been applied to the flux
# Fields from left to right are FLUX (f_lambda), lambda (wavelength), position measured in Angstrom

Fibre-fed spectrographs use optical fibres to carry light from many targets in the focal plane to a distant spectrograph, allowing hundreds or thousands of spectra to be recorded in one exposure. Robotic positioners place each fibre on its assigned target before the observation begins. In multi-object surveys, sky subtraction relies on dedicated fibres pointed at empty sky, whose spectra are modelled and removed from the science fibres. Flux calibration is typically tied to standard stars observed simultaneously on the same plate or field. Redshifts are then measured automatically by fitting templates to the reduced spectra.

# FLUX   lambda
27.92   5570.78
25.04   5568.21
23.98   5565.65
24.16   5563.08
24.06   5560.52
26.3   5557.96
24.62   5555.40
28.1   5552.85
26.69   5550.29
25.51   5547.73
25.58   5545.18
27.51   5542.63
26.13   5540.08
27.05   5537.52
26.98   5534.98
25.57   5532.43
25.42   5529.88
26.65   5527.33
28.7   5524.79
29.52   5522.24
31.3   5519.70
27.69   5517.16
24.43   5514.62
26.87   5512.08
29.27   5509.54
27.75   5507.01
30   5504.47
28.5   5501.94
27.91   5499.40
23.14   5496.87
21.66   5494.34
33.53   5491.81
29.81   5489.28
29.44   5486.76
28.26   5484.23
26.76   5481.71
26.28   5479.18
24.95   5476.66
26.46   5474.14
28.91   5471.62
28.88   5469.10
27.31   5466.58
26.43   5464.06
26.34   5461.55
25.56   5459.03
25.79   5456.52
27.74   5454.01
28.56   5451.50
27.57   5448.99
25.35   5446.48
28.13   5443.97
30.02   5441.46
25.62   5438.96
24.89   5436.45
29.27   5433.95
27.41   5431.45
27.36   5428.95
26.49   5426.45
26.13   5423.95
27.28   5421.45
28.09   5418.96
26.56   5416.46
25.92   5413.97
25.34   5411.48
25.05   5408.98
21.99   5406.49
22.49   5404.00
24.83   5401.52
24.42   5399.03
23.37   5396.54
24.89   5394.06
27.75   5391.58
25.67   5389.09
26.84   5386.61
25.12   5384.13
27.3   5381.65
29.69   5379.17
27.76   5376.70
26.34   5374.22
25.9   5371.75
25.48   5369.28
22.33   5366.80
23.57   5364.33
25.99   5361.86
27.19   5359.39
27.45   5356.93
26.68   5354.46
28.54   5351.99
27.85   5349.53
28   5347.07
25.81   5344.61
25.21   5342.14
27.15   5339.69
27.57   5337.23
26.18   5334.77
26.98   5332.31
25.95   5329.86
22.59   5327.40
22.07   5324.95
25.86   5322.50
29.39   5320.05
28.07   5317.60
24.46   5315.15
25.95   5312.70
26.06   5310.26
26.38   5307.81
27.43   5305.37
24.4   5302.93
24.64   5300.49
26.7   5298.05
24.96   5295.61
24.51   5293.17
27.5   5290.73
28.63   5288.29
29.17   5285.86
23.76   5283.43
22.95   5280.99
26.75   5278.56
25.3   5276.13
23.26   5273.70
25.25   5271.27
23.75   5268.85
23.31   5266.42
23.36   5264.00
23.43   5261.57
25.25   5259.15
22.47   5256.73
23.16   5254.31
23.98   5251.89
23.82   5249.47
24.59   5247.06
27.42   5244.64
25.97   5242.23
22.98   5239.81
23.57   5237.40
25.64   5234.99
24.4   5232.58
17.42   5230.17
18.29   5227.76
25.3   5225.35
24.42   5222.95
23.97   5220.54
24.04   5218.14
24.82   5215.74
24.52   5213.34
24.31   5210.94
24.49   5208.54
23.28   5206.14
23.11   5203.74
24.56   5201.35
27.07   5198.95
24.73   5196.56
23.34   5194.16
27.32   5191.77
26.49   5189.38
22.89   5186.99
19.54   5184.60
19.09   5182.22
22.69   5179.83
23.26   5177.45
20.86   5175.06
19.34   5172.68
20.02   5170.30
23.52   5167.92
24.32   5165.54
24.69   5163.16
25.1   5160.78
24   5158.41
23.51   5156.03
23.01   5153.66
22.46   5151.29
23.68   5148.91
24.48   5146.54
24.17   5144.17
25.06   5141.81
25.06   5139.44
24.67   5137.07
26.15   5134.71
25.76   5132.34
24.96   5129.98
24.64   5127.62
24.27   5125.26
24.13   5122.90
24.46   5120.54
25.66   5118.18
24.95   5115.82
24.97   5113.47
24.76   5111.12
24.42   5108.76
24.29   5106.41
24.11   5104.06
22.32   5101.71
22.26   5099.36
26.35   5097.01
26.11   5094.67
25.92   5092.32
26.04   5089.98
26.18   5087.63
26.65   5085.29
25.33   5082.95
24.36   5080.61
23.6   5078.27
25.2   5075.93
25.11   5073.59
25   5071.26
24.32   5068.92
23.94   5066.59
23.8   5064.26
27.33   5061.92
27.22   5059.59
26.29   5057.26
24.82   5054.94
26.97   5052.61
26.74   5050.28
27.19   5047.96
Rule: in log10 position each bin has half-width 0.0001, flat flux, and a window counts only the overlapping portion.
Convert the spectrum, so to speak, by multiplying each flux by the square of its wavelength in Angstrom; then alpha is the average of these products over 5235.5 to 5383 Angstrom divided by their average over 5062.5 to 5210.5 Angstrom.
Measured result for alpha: 1.13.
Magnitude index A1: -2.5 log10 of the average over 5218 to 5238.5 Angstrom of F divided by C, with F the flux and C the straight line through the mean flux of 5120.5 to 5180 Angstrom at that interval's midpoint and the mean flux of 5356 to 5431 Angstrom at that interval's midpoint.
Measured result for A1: 0.07 mag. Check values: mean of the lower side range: 23.8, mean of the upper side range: 25.8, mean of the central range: 22.9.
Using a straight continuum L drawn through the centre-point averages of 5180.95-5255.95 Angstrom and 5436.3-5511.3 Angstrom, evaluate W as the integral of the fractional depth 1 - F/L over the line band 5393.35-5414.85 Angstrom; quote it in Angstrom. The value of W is 1.8 Angstrom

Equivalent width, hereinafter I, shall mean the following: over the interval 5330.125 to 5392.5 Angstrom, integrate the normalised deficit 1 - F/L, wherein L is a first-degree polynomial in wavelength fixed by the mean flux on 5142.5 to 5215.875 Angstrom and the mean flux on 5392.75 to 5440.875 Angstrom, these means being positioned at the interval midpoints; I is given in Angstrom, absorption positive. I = -3.4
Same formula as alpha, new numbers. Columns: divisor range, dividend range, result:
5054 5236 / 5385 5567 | 1.25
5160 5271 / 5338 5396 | 1.19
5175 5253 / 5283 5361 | 1.16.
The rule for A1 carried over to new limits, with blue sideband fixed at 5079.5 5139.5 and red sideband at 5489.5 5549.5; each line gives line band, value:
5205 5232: 0.11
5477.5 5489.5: -0.03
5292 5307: 0.02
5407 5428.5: 0.02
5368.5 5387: -0.01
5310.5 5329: 0.03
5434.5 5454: -0.02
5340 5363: -0.03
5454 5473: 0.00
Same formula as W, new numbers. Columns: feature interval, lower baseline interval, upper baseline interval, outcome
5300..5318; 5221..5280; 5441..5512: -0.8 Angstrom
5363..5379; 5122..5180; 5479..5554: 0.3 Angstrom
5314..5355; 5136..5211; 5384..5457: -1.8 Angstrom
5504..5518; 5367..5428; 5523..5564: -0.7 Angstrom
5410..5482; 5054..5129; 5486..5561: -0.4 Angstrom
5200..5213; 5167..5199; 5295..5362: -0.4 Angstrom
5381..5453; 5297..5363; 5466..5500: 1.9 Angstrom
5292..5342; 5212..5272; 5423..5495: -1.7 Angstrom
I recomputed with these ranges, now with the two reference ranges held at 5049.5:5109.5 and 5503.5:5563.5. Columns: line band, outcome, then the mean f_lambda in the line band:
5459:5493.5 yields -1.4 Angstrom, 27.8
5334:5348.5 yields -0.3 Angstrom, 26.7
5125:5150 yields 0.6 Angstrom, 24.8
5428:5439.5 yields -0.2 Angstrom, 27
